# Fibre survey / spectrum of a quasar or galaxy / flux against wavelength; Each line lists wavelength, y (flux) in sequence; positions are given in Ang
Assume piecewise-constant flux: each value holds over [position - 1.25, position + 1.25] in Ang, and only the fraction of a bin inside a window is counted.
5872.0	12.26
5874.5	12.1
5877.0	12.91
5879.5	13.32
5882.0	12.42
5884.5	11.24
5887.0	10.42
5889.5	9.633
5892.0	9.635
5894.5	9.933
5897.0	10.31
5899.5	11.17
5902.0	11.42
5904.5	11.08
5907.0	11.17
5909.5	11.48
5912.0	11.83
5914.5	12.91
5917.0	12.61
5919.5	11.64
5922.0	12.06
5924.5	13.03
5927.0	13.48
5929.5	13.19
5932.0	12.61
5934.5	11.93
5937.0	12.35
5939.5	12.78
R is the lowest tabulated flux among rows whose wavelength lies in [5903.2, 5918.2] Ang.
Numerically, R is 11.08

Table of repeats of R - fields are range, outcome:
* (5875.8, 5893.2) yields 9.633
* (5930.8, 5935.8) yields 11.93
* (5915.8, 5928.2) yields 11.64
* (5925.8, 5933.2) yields 12.61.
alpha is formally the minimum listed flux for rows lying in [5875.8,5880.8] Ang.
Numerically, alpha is 12.91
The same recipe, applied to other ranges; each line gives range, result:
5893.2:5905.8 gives 9.933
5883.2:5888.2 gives 10.42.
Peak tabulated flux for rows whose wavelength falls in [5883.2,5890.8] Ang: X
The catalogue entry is 11.24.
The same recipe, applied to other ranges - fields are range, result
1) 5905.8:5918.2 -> 12.91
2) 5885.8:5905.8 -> 11.42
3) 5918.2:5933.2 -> 13.48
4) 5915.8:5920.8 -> 12.61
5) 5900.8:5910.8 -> 11.48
